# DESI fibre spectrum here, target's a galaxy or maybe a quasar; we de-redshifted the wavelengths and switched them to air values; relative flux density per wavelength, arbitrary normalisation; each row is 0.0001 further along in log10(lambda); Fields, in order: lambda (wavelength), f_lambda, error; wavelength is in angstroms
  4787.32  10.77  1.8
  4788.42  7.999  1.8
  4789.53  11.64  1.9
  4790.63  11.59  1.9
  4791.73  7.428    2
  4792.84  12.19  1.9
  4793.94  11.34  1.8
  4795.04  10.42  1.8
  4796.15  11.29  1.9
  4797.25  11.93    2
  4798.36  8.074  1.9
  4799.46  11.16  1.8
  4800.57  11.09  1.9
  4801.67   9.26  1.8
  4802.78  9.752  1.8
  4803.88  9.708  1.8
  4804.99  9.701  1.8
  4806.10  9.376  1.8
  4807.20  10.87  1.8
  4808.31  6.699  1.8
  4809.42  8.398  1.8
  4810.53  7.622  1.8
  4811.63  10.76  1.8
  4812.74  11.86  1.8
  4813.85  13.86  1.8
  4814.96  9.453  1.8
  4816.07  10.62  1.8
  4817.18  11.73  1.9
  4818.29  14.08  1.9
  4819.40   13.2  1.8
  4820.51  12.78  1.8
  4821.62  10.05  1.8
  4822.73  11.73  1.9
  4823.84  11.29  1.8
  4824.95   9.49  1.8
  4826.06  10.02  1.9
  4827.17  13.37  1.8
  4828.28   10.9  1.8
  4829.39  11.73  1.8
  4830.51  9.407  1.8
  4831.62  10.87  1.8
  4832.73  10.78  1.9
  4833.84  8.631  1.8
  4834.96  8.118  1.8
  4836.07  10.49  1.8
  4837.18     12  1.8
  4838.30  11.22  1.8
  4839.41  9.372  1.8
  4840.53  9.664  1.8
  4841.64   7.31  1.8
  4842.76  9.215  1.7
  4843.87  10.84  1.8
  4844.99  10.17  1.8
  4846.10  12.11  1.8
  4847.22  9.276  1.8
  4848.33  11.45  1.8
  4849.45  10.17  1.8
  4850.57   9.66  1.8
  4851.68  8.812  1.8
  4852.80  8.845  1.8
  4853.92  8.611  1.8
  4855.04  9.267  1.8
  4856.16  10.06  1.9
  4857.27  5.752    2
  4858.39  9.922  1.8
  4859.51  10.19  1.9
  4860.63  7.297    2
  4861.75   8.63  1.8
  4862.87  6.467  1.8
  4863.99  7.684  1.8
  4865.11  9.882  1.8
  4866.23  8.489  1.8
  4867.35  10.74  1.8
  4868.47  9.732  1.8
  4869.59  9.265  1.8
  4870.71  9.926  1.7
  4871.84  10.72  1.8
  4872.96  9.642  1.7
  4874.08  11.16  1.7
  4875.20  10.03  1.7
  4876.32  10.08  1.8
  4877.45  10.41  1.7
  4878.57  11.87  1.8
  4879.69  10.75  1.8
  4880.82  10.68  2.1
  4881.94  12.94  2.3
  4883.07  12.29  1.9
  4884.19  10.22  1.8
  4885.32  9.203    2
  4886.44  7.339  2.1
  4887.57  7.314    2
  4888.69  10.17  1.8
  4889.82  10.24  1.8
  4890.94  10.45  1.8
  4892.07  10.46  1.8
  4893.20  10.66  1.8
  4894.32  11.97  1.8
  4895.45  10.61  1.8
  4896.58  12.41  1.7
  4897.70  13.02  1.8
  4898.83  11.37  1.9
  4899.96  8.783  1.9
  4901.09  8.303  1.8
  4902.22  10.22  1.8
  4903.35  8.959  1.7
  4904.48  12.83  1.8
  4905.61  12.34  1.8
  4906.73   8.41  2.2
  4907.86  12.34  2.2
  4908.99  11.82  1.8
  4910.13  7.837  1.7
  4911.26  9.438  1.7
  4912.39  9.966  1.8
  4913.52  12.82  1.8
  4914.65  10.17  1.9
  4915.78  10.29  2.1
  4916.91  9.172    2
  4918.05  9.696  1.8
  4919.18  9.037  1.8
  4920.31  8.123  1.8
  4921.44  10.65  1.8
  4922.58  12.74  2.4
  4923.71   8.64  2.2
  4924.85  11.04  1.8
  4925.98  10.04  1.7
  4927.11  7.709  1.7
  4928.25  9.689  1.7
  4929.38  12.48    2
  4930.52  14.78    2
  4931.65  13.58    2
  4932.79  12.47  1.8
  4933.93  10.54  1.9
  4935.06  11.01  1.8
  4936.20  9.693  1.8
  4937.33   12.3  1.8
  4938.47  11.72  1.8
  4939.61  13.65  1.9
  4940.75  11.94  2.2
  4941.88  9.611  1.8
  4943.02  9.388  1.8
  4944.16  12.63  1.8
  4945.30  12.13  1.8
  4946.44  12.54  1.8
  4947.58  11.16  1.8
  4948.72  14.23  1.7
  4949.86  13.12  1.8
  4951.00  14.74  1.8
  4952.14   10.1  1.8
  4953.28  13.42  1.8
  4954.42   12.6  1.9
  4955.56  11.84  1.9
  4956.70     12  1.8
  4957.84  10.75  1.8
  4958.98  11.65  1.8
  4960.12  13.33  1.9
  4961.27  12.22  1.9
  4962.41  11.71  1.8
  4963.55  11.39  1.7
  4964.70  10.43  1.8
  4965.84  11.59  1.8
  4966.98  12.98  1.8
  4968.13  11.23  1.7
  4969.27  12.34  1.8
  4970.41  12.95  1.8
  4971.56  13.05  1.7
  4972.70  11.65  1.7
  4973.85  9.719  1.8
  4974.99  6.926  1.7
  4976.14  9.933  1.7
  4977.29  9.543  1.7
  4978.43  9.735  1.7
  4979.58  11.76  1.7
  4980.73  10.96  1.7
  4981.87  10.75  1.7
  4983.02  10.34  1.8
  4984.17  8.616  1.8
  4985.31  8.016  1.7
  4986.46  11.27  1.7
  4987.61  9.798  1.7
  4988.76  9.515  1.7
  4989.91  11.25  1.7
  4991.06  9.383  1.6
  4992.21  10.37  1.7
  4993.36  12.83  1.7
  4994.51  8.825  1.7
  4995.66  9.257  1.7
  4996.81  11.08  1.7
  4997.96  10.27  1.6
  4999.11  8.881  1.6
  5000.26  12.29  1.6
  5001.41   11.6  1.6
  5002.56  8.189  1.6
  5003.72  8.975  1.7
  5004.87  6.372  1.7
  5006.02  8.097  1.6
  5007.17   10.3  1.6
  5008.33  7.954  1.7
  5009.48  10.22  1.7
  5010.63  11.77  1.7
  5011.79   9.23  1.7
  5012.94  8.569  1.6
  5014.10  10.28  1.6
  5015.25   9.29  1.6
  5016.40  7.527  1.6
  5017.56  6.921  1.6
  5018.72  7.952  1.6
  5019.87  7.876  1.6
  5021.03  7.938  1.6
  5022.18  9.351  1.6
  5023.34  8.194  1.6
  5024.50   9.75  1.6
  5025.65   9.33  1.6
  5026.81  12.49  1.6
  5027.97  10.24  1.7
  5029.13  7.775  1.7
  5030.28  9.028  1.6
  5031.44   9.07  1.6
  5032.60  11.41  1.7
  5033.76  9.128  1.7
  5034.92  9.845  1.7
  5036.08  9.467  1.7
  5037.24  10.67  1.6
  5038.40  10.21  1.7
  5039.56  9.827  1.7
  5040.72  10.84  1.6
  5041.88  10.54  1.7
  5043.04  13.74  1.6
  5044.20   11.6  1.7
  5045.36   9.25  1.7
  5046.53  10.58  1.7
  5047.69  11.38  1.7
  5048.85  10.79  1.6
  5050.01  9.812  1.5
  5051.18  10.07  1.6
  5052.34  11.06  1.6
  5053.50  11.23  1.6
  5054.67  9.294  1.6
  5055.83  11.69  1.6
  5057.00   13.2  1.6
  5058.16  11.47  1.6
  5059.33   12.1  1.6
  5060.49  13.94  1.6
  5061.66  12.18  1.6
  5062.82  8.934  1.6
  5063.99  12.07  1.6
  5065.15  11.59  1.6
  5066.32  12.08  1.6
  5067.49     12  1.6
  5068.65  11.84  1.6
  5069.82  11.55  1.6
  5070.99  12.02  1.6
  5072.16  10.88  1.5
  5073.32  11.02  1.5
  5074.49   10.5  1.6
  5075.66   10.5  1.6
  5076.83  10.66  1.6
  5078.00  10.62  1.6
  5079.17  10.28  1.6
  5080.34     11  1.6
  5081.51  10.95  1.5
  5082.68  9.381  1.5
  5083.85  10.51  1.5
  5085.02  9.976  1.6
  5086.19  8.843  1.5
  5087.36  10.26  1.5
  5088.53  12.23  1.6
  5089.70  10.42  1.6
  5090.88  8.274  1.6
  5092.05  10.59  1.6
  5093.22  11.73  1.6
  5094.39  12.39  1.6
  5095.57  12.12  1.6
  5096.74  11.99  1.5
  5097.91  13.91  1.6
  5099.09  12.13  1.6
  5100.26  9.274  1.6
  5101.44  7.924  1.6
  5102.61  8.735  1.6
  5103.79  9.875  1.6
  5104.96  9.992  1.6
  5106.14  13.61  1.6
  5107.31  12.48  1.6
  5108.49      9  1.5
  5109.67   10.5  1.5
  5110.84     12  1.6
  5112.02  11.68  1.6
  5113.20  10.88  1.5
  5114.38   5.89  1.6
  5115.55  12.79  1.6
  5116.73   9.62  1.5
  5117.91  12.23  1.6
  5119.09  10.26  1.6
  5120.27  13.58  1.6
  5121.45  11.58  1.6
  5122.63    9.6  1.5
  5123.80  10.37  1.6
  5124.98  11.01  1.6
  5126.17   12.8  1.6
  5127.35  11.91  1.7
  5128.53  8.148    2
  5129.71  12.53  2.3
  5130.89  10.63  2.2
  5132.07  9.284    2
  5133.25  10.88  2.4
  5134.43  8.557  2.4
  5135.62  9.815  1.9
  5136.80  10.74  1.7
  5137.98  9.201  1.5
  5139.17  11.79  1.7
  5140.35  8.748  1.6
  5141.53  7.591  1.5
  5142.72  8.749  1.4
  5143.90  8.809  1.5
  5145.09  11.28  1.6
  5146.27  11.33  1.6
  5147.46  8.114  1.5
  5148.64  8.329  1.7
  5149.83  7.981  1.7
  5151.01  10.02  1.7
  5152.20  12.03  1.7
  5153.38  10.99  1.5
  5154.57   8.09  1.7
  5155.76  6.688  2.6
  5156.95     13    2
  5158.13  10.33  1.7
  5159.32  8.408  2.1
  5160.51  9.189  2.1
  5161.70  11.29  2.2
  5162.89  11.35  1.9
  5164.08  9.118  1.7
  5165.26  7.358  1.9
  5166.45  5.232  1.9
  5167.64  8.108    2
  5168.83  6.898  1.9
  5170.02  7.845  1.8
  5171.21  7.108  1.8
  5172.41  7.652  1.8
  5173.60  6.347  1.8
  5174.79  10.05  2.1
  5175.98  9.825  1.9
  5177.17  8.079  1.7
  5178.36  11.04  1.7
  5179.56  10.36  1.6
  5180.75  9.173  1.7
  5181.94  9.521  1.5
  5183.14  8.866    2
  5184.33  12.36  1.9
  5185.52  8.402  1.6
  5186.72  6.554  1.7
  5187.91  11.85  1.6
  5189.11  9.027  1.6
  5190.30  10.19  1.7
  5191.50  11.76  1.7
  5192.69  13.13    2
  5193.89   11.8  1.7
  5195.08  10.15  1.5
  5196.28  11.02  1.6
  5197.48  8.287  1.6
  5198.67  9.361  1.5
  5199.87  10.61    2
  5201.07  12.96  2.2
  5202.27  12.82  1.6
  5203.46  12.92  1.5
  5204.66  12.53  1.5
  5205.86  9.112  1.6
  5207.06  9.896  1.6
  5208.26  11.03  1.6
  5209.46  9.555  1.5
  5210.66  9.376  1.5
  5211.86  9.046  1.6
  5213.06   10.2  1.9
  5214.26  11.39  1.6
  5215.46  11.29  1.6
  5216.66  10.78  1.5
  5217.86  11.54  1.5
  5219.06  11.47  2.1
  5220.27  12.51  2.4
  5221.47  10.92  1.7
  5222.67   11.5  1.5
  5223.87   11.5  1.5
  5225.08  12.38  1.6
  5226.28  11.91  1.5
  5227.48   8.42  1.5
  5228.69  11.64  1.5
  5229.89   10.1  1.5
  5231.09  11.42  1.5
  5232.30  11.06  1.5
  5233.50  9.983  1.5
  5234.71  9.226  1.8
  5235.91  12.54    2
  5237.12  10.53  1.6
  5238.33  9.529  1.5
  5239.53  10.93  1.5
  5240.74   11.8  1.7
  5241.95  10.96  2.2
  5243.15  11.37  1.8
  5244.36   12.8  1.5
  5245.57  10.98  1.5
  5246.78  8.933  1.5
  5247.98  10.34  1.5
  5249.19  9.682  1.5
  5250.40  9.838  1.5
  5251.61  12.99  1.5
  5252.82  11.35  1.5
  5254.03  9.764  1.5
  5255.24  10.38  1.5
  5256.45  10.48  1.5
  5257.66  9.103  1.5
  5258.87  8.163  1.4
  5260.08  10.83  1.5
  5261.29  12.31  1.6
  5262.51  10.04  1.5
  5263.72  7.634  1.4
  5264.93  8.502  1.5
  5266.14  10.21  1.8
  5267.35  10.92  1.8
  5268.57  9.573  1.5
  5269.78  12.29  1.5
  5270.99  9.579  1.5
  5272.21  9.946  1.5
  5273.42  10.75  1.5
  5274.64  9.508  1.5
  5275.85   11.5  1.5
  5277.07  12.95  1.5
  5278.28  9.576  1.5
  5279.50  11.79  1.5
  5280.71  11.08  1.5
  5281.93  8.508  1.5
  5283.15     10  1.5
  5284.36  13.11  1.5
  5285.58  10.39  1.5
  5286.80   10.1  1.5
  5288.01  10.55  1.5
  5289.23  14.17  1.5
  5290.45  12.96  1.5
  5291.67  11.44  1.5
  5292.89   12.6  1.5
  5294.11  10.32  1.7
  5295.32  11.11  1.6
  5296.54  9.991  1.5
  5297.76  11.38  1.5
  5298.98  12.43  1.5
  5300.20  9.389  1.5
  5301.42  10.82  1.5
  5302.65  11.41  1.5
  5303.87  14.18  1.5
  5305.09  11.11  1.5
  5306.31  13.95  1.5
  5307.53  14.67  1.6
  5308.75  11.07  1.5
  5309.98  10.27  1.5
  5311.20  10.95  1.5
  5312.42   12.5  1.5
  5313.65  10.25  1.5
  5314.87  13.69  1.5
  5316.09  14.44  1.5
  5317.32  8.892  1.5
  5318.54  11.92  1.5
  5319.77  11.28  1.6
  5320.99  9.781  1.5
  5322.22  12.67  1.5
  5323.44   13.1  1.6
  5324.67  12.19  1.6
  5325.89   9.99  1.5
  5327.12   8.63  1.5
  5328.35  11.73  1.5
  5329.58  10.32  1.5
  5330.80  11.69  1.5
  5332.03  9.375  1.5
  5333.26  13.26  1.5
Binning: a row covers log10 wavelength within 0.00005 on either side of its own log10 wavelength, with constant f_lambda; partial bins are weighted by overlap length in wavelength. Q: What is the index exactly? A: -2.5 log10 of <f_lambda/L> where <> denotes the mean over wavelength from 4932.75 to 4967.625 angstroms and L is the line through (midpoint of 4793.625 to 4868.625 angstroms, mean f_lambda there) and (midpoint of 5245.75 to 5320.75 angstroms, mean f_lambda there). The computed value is -0.16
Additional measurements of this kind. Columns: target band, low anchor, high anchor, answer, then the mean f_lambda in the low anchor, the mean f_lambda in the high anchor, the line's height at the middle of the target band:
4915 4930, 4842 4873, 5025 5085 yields -0.013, 9.37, 10.8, 9.84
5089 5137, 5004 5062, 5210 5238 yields -0.041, 10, 10.9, 10.4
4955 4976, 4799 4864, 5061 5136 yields -0.105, 10.1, 10.8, 10.4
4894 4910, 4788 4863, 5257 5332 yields -0.056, 10.2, 11.1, 10.3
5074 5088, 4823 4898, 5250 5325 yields 0.030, 10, 11.1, 10.6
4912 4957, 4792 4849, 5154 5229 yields -0.098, 10.5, 10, 10.4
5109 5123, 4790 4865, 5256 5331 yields -0.018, 10.1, 11.1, 10.7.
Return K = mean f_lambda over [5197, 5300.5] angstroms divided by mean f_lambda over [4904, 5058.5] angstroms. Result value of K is 1.0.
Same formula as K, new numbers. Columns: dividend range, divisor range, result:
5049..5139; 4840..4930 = 1.09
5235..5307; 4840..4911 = 1.09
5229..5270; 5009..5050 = 1.07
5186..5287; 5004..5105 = 1.03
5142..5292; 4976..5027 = 1.07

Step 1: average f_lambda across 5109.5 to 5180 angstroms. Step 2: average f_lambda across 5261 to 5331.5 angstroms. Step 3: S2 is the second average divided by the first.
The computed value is 1.15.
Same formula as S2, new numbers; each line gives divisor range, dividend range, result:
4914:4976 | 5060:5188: 0.90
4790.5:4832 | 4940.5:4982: 1.09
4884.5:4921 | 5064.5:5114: 1.07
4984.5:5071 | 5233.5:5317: 1.08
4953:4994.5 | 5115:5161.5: 0.93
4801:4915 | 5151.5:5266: 1.00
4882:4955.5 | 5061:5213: 0.94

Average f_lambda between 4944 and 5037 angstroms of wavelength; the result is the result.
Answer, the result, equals 10.4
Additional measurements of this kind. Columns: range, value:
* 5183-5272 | 10.6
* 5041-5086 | 11.1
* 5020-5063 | 10.5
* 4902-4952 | 11.1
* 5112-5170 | 9.85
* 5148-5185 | 9.12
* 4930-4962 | 12.1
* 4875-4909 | 10.6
